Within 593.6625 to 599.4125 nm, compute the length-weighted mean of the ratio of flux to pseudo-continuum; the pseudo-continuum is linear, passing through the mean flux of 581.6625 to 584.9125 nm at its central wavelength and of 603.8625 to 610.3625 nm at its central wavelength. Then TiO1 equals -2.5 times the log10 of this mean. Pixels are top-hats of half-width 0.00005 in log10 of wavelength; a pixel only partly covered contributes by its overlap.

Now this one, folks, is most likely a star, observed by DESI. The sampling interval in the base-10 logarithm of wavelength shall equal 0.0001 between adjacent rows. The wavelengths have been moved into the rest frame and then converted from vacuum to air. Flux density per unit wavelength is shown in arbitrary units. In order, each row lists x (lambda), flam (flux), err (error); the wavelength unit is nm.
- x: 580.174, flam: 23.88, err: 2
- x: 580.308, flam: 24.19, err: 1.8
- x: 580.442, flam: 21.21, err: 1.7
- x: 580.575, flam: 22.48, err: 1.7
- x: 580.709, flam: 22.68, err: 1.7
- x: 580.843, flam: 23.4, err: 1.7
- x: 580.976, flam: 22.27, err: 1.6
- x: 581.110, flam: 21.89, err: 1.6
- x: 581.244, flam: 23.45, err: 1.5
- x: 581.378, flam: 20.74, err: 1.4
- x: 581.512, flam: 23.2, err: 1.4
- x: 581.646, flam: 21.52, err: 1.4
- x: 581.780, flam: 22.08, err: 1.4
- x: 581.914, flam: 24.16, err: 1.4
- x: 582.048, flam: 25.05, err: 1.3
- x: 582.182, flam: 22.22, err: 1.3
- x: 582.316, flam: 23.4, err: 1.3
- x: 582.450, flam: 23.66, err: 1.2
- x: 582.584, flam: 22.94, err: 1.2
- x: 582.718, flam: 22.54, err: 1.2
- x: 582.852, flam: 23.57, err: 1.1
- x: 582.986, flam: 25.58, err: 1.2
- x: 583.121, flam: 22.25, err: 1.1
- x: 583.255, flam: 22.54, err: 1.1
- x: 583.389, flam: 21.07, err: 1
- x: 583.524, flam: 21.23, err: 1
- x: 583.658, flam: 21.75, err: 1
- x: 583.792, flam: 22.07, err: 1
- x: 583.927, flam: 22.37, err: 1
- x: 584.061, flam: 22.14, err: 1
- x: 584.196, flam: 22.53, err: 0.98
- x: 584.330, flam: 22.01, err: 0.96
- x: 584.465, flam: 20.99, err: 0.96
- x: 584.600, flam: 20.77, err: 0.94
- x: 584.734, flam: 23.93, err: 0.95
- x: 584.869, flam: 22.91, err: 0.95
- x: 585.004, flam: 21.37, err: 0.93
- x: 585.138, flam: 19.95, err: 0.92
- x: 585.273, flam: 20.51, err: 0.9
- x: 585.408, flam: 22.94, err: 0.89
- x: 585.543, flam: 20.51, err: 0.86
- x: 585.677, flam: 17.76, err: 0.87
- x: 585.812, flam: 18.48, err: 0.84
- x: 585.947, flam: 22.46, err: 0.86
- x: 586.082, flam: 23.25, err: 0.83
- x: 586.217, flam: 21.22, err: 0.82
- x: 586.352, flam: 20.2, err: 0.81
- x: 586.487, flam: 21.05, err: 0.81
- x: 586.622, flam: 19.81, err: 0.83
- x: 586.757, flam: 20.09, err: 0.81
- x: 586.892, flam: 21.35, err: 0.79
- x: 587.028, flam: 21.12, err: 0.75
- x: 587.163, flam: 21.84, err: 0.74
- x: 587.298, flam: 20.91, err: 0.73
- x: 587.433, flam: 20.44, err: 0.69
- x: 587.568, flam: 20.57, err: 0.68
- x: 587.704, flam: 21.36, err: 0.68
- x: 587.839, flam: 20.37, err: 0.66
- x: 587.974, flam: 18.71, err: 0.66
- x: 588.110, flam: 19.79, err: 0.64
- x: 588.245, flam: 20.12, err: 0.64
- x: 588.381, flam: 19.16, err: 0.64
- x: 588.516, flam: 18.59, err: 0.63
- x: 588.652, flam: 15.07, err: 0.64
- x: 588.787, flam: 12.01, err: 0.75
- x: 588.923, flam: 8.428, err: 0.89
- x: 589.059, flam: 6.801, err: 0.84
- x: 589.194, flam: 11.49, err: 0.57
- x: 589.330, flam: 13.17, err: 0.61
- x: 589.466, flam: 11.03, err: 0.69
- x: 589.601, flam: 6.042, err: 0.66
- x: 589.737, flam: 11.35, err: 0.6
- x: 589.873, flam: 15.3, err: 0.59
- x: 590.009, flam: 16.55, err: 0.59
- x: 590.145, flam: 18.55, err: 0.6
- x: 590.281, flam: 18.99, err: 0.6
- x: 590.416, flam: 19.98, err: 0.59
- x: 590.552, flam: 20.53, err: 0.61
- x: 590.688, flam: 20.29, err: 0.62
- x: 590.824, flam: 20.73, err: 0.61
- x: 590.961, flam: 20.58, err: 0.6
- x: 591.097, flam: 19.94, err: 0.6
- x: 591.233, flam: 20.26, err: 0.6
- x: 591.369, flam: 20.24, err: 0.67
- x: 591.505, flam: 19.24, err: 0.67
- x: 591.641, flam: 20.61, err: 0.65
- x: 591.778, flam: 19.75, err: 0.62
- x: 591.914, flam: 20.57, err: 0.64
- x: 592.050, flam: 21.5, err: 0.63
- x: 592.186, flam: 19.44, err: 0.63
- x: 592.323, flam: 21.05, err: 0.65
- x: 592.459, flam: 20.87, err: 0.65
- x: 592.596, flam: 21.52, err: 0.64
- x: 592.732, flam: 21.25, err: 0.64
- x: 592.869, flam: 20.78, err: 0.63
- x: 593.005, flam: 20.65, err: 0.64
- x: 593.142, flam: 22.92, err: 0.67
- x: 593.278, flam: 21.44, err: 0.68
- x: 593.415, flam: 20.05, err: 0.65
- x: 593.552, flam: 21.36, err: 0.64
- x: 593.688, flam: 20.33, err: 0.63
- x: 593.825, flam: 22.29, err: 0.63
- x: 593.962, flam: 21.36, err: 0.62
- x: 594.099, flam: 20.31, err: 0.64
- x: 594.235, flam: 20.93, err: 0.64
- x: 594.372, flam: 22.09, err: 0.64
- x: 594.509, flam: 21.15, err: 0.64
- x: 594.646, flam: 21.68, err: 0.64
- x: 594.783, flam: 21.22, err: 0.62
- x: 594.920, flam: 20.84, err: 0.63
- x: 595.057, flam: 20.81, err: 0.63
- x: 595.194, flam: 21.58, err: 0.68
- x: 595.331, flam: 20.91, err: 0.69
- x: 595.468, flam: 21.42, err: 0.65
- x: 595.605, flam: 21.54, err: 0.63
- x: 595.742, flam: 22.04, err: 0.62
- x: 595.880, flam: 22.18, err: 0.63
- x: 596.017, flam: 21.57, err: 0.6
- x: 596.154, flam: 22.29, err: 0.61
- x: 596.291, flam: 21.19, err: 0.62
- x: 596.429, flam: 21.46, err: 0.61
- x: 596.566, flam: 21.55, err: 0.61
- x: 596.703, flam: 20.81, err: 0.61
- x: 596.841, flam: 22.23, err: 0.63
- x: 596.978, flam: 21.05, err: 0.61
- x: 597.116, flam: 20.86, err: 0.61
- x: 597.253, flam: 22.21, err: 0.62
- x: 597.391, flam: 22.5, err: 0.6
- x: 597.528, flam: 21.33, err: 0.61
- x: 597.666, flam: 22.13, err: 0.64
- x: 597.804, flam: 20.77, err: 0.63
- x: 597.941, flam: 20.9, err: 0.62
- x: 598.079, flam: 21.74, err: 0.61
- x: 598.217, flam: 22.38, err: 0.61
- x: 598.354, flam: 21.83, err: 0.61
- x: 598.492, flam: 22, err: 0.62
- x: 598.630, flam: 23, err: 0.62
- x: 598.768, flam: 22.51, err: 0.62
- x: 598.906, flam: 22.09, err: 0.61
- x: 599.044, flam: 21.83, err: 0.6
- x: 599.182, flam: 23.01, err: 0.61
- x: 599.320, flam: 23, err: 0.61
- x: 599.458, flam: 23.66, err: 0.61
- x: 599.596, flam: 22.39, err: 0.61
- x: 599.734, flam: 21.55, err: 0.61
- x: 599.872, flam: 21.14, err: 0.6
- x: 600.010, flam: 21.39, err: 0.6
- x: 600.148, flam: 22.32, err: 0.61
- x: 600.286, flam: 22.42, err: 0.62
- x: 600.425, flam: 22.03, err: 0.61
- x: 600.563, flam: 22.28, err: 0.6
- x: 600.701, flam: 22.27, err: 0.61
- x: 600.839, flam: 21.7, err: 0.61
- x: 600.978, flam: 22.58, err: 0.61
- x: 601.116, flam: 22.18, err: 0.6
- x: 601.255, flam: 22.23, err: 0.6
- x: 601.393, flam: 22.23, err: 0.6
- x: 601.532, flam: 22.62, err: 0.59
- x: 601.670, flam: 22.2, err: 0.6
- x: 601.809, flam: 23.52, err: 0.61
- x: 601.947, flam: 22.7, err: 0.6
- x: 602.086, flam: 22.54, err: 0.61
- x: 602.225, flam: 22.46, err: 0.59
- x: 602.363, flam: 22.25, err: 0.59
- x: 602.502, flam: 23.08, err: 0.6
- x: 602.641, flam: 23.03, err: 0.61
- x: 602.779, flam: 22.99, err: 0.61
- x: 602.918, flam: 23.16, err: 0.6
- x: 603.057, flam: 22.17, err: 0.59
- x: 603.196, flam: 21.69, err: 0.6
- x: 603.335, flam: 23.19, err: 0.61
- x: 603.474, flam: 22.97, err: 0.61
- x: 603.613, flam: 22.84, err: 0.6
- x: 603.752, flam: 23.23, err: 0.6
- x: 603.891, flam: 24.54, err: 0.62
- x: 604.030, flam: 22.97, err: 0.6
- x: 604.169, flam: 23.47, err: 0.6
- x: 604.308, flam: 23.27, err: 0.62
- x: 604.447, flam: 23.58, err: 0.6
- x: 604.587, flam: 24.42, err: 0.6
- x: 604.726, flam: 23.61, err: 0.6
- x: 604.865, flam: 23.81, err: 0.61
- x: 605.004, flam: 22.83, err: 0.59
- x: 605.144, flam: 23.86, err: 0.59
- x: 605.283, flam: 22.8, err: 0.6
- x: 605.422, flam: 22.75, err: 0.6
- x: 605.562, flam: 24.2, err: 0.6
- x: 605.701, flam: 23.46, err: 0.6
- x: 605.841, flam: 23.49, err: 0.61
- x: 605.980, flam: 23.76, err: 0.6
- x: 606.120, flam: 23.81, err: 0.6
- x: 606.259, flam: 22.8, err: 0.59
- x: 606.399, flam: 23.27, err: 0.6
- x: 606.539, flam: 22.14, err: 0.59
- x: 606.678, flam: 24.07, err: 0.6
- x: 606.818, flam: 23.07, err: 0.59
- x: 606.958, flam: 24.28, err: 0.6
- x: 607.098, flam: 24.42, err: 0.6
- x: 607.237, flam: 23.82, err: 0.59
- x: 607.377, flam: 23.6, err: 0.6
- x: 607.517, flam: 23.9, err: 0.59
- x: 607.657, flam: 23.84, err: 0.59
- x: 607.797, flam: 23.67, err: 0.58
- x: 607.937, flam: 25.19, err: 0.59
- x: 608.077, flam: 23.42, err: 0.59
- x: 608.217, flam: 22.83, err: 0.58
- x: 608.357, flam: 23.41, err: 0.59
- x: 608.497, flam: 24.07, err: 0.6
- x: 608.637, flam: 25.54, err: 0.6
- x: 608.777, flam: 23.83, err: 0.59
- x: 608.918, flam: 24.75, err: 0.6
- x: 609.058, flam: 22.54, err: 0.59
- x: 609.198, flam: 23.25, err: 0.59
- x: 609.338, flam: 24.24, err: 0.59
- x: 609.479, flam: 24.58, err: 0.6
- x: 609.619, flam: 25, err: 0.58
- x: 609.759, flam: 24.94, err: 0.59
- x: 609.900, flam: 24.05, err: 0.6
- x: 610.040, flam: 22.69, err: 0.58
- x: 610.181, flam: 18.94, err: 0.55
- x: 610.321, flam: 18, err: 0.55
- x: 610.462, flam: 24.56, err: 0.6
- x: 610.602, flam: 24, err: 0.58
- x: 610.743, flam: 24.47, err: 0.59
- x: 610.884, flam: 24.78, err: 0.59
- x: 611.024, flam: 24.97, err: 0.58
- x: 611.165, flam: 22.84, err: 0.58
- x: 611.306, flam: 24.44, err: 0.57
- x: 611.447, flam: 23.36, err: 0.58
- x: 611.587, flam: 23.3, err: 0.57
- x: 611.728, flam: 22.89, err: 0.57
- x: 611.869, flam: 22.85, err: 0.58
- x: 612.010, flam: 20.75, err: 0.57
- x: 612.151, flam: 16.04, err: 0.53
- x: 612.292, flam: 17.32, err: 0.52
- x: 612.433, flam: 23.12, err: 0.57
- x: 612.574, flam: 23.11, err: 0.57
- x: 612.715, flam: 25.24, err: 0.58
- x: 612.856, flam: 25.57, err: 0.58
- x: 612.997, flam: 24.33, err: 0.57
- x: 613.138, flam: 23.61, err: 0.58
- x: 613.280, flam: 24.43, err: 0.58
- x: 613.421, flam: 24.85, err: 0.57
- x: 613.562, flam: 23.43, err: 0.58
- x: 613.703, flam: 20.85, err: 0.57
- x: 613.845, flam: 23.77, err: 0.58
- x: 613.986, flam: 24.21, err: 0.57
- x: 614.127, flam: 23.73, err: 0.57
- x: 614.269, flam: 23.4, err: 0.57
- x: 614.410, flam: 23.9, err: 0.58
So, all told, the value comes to 0.07 mag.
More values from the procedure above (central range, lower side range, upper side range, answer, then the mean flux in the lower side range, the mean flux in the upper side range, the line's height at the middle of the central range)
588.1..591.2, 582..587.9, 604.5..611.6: 0.36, 21.7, 23.6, 22.1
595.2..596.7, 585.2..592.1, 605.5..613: -0.07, 18.5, 23.3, 20.2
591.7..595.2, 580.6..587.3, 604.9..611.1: 0.08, 22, 23.6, 22.6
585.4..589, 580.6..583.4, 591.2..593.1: 0.12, 22.9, 20.6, 21.7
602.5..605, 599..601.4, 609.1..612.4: -0.04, 22.2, 22.7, 22.4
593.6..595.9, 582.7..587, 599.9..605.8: 0.05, 21.6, 22.8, 22.3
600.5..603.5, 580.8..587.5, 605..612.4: 0.02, 21.9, 23.2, 22.9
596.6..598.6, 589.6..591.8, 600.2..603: -0.03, 18.5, 22.5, 21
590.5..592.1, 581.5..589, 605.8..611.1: 0.07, 21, 23.6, 21.7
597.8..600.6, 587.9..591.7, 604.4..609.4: -0.09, 16.6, 23.7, 20.5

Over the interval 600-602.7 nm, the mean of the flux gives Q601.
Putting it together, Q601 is 22.4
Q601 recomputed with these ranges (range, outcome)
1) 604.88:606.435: 23.4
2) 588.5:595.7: 18.8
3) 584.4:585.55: 21.6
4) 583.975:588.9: 20.3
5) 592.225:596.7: 21.3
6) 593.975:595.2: 21.2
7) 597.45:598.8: 21.8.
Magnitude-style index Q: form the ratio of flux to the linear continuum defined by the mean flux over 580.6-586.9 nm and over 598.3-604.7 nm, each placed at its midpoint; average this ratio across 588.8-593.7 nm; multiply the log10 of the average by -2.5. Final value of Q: 0.23 mag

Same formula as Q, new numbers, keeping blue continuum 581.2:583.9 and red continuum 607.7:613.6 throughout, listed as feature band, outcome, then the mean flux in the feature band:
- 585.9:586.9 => 0.083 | 21.1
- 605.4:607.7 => -0.016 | 23.6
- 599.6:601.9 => 0.044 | 22.2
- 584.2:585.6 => 0.056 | 21.6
